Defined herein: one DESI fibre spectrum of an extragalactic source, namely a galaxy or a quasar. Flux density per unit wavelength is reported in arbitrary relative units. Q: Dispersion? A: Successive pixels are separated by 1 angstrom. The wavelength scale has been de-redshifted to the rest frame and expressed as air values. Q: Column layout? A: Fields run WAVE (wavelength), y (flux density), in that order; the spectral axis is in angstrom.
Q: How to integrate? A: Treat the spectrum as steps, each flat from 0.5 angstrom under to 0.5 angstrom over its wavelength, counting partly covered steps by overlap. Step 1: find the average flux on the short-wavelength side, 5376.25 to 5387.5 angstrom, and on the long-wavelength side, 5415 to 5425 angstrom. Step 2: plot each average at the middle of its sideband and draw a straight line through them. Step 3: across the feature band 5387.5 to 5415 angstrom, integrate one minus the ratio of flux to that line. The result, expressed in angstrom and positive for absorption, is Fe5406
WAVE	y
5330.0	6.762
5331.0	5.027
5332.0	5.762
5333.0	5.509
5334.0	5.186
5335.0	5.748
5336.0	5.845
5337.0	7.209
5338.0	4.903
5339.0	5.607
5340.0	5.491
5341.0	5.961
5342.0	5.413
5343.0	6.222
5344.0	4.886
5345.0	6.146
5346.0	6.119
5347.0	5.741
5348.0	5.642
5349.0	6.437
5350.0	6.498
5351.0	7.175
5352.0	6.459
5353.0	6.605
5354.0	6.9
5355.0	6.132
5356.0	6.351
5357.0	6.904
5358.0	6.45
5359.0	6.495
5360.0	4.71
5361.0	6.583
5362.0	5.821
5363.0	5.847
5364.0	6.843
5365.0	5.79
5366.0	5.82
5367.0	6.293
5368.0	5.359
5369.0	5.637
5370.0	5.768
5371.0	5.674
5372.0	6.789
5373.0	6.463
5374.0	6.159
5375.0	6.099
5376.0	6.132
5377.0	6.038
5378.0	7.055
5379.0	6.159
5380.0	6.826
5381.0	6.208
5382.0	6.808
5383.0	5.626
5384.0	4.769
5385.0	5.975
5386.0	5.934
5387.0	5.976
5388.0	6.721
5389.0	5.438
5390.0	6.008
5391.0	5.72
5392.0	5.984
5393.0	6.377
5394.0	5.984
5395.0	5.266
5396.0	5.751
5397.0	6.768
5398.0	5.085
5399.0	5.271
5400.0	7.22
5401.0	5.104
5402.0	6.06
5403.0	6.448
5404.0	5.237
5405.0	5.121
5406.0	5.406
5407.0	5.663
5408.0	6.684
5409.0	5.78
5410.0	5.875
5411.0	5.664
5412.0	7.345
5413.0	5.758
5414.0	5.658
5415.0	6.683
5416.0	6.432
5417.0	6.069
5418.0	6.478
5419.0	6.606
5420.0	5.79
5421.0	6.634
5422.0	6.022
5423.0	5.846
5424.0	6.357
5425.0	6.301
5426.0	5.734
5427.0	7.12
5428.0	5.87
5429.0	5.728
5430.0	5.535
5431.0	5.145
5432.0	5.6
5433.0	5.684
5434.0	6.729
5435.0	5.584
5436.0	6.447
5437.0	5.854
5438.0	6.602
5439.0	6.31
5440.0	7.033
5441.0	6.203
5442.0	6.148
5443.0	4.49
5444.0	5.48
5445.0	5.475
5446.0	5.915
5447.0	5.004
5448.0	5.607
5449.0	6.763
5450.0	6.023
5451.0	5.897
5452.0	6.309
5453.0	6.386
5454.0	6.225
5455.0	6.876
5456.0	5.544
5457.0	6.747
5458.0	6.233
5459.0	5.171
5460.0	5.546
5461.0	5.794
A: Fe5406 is 1.3 angstrom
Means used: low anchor 6.13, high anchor 6.27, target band 5.92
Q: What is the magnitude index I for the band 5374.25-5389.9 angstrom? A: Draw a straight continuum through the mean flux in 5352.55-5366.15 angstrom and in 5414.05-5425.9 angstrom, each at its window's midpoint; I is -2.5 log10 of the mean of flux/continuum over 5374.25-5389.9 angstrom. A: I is 0.023 mag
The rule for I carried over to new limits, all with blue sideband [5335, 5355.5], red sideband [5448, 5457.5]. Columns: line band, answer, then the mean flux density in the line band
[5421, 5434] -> 0.045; 5.97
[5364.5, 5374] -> 0.026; 5.97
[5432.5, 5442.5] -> -0.003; 6.26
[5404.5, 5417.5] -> 0.032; 6.01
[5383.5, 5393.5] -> 0.046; 5.89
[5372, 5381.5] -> -0.043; 6.37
